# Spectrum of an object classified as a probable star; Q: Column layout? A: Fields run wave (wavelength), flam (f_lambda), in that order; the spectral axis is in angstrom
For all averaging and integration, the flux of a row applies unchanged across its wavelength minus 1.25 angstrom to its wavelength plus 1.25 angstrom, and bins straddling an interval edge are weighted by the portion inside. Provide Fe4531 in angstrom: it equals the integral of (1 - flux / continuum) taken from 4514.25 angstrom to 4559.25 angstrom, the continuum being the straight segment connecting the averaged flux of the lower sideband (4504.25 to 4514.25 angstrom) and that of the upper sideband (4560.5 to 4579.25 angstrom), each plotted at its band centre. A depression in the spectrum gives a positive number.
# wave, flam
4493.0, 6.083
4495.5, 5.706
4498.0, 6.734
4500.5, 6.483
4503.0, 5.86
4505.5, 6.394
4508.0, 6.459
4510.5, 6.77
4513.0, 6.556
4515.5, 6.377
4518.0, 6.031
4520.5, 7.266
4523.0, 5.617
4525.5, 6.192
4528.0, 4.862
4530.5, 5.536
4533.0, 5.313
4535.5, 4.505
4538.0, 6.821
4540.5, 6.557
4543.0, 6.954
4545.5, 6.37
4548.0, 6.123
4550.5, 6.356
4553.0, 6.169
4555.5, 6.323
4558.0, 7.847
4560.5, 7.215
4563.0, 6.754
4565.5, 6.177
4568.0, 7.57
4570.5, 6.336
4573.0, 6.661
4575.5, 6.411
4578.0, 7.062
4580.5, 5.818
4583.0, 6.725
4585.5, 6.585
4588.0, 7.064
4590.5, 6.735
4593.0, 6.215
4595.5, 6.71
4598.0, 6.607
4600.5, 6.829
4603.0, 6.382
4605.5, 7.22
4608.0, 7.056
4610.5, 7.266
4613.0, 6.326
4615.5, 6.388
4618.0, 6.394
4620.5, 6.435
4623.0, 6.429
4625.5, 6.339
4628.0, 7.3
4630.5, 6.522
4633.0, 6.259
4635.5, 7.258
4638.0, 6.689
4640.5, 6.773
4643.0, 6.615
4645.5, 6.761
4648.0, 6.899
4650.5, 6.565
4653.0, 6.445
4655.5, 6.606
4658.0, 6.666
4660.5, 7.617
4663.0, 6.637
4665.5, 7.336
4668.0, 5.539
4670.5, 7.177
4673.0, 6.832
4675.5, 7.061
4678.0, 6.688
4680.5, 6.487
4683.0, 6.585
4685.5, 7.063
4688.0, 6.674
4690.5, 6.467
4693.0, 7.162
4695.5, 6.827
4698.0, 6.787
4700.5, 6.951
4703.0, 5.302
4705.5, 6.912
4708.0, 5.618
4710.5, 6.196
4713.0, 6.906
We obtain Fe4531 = 3.1 angstrom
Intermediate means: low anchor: 6.54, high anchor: 6.74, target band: 6.18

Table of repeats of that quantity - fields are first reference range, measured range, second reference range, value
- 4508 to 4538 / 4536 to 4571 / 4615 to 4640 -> -2.8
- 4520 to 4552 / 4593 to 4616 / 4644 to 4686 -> -1.2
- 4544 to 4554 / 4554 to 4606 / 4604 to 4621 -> -1.8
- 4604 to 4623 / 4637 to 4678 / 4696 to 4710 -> -1.5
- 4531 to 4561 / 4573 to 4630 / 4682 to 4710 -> -2.0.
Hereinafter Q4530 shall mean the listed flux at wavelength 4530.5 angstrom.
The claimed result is 5.536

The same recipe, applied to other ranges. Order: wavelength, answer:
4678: 6.688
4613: 6.326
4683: 6.585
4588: 7.064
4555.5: 6.323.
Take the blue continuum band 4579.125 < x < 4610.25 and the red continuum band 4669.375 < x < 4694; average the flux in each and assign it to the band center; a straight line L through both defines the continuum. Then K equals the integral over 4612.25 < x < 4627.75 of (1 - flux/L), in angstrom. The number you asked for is 0.6 angstrom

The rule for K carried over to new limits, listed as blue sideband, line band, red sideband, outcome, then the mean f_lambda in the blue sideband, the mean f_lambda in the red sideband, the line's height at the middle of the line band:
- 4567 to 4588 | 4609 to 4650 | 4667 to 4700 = 0.2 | 6.66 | 6.73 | 6.7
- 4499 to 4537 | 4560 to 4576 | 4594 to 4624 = -0.9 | 6.02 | 6.67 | 6.38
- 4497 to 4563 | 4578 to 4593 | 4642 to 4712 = -0.4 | 6.3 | 6.66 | 6.44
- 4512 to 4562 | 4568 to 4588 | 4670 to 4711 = -0.8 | 6.25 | 6.63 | 6.35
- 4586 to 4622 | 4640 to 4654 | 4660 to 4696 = 0.1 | 6.68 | 6.79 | 6.75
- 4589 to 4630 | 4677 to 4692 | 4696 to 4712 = -0.6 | 6.66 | 6.33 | 6.4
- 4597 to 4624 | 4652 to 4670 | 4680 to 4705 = -0.2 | 6.67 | 6.64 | 6.65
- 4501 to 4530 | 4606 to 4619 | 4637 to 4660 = -0.3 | 6.21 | 6.7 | 6.57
